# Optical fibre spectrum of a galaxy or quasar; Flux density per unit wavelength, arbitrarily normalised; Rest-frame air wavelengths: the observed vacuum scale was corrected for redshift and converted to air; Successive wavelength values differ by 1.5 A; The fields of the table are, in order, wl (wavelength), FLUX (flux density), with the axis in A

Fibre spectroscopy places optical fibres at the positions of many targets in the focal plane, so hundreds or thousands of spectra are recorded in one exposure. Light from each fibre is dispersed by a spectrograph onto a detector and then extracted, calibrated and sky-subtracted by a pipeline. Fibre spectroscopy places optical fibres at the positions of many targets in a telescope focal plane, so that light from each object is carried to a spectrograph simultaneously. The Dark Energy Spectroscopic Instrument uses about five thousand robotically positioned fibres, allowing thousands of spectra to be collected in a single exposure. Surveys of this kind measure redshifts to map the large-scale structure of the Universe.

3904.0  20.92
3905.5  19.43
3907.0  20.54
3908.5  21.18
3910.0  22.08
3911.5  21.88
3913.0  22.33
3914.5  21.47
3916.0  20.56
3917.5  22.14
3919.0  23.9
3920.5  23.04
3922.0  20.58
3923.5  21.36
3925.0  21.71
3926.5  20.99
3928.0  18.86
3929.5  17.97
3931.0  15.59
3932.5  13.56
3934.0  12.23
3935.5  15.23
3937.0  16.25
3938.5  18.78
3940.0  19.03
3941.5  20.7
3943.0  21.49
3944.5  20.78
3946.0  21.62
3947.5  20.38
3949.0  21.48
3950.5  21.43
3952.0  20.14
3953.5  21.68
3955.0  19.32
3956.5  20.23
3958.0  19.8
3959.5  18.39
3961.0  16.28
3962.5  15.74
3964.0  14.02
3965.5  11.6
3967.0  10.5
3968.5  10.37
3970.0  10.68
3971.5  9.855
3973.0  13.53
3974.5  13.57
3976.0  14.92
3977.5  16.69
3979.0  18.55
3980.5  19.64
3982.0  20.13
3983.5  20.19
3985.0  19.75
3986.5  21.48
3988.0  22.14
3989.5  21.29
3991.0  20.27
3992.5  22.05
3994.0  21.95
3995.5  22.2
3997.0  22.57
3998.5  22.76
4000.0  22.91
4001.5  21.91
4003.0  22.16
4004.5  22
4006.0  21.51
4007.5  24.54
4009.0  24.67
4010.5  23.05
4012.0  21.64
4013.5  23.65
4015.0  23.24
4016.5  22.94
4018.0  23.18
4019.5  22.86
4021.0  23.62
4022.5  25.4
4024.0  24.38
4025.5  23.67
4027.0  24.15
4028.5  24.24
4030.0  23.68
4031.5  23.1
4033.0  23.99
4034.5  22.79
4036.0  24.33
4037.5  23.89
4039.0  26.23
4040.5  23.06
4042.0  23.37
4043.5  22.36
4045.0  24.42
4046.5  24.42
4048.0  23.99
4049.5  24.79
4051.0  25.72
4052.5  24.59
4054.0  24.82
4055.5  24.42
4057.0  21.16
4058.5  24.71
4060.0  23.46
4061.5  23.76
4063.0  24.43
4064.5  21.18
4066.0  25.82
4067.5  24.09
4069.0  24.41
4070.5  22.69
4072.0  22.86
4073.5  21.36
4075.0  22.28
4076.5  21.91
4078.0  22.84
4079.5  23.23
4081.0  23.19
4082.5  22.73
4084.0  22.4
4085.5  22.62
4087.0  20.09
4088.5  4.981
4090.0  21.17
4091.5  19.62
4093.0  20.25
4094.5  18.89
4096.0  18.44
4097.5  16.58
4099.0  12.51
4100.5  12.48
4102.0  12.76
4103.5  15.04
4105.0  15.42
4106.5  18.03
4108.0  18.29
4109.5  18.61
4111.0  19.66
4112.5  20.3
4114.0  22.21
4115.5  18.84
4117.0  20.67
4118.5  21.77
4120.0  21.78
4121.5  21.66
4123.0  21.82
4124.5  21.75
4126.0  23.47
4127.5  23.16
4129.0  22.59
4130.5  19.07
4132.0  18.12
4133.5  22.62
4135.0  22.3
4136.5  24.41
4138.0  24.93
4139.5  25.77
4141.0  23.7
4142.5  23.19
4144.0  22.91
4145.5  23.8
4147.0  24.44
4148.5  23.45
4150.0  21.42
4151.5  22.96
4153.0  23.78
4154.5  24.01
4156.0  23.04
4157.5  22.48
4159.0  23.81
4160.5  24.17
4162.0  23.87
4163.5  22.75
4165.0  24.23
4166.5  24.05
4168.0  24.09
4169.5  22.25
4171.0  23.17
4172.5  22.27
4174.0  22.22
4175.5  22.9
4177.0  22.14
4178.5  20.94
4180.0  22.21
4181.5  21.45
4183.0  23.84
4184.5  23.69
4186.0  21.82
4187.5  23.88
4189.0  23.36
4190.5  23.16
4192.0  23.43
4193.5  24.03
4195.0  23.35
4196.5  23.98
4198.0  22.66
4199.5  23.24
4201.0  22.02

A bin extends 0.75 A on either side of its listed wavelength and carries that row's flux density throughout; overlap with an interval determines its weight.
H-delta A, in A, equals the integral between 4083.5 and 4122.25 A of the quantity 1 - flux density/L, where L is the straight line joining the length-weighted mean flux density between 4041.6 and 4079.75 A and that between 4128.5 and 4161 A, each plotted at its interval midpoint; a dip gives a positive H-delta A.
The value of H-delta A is 8.4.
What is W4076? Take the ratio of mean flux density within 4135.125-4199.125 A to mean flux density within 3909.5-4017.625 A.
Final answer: 1.2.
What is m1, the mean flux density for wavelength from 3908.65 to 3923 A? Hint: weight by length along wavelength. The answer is 22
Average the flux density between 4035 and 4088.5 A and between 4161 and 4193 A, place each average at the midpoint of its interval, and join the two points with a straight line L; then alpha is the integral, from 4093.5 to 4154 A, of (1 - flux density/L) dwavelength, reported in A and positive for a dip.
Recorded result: 6.5 A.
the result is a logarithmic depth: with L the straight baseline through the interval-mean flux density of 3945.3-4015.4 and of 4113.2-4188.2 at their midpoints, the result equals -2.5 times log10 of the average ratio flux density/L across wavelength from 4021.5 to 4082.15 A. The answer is -0.15 mag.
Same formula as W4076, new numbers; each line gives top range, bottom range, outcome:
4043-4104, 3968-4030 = 1.02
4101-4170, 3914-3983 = 1.21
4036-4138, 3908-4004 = 1.12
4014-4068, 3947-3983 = 1.44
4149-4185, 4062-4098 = 1.08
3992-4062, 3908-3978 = 1.29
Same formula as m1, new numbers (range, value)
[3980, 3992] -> 20.7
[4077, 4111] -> 18.2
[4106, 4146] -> 21.7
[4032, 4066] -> 23.9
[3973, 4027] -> 21.6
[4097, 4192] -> 21.6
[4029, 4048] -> 23.8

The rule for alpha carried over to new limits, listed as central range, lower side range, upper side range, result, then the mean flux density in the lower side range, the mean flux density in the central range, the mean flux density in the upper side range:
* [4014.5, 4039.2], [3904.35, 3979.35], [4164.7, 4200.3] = -4.77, 18.3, 23.8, 23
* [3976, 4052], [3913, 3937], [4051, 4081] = -2.63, 19.3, 22.7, 23.4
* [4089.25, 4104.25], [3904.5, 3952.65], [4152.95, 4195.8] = 3.62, 20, 16.8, 23.1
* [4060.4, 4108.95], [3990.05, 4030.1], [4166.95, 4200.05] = 6.46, 23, 19.9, 22.9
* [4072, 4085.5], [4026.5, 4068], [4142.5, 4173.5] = 0.72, 24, 22.5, 23.3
